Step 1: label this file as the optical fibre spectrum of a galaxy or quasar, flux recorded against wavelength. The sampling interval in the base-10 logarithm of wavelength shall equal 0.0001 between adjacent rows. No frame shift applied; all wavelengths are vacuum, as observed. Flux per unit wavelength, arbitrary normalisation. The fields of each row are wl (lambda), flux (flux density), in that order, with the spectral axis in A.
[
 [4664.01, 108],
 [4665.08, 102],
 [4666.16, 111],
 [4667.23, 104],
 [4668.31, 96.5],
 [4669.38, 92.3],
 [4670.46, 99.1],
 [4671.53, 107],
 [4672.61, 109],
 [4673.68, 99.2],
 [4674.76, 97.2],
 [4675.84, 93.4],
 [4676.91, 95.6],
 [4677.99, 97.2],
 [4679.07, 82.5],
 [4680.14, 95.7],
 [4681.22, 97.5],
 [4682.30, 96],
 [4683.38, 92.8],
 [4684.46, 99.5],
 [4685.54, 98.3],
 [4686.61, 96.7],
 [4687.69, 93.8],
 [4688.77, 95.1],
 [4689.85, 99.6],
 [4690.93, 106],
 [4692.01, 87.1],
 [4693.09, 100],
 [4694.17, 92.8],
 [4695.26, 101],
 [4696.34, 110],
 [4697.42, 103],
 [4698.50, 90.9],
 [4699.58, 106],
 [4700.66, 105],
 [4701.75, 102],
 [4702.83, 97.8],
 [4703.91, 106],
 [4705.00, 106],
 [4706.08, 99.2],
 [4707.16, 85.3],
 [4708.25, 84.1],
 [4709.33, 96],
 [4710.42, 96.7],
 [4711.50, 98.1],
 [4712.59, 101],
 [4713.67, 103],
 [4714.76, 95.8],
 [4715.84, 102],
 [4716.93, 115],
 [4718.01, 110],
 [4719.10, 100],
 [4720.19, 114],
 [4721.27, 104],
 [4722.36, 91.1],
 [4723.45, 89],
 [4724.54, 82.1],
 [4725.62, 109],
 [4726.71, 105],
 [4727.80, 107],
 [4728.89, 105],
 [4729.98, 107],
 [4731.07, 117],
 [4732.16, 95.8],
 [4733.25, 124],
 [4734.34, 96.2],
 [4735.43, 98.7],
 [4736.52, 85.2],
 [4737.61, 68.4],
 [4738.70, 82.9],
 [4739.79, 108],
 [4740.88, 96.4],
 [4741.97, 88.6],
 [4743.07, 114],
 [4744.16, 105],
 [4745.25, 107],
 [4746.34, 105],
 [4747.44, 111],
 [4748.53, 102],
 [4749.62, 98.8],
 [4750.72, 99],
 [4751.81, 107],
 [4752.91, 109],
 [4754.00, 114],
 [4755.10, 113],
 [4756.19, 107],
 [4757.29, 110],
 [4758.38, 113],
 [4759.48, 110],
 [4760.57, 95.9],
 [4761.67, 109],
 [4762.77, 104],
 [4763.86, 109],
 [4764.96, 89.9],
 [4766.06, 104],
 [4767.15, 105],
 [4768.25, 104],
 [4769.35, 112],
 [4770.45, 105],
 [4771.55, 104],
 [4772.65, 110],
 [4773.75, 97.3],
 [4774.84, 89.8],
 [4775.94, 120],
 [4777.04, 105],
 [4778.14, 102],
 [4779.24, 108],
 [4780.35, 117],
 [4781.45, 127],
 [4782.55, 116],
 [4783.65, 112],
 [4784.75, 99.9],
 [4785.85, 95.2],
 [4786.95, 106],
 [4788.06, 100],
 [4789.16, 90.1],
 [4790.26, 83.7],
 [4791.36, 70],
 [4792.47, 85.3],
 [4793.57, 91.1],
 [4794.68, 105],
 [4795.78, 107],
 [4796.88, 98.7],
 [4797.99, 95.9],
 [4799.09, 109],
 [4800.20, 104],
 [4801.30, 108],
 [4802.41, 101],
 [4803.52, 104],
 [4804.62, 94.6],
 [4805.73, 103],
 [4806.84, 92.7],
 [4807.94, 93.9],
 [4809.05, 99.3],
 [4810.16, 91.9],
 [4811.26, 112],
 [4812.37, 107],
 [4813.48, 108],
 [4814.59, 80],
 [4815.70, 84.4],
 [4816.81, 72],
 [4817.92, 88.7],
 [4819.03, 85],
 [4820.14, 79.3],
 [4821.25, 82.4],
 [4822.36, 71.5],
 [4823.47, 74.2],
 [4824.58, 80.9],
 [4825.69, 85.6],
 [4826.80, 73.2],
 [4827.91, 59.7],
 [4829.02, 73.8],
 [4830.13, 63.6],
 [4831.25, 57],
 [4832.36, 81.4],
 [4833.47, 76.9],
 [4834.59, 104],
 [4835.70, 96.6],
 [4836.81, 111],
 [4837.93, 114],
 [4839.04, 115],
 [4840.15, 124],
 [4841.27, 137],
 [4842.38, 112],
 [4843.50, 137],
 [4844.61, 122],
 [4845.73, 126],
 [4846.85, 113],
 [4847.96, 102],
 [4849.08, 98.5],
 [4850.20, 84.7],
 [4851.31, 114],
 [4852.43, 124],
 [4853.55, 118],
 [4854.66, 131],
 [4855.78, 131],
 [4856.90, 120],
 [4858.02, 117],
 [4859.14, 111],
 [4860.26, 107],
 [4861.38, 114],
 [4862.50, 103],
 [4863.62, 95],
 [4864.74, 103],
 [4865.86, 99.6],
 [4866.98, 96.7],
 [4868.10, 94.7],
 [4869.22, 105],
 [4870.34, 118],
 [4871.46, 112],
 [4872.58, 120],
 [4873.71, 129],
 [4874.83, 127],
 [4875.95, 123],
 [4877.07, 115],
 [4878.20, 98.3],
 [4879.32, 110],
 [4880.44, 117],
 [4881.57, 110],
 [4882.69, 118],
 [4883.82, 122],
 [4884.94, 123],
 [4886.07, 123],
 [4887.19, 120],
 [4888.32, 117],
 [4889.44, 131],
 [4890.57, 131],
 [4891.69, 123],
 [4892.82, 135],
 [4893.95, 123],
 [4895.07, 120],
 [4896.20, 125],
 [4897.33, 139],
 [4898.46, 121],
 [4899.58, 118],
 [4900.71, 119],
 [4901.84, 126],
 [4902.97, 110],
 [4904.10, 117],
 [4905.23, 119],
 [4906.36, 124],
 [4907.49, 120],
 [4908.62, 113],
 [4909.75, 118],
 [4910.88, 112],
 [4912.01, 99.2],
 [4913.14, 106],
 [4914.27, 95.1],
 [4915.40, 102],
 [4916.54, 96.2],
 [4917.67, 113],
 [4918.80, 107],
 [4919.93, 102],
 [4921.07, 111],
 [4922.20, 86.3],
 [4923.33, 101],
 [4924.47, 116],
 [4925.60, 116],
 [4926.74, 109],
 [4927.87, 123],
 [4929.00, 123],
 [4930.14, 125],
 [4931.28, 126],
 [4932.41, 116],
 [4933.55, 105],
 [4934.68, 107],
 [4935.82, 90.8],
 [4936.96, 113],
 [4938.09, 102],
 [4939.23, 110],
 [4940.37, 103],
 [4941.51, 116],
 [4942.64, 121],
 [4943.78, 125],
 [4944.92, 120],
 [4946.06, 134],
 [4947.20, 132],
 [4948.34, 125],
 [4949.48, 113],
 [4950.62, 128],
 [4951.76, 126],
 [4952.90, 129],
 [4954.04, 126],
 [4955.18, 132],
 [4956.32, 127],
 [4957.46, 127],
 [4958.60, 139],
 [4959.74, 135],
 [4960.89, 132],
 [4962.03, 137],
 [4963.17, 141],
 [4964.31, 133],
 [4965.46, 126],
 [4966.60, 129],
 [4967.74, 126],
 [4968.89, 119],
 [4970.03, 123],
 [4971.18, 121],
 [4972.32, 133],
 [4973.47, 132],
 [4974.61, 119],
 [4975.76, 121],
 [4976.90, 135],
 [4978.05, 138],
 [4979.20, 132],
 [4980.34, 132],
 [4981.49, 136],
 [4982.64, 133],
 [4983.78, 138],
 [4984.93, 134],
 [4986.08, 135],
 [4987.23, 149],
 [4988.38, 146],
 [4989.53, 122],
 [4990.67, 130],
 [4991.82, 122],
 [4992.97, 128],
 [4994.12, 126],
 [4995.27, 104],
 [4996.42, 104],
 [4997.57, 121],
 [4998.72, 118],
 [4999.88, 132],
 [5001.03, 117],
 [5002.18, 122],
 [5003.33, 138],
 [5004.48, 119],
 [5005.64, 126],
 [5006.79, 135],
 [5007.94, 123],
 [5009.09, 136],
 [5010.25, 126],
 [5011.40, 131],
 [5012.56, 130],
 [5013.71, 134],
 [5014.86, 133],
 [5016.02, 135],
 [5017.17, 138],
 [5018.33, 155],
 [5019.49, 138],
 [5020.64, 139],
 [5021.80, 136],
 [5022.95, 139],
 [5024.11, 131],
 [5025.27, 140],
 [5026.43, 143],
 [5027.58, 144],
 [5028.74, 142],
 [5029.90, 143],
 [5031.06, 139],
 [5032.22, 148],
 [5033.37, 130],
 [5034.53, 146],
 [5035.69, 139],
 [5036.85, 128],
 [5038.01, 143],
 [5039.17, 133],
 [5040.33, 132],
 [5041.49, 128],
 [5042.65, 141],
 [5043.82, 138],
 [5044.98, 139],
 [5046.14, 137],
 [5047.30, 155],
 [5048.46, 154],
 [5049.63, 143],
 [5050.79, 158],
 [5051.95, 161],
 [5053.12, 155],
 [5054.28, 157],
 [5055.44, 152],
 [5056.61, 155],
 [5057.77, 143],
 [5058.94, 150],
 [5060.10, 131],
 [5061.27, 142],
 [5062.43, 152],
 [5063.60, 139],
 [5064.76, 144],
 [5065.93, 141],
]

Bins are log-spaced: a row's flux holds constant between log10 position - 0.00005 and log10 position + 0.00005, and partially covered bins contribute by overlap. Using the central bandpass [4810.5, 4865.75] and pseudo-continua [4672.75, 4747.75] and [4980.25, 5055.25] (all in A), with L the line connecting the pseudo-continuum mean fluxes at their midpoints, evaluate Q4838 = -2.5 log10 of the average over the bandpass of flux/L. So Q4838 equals 0.15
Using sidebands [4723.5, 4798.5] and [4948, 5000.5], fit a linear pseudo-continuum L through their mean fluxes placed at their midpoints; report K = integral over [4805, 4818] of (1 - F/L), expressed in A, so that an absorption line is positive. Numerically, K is 1.7 A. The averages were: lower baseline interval 102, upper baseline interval 129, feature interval 94.6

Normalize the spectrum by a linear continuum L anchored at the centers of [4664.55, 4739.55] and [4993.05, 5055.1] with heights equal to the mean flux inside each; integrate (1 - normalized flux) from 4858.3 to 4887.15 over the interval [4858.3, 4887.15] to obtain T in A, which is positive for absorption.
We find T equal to 1.6 A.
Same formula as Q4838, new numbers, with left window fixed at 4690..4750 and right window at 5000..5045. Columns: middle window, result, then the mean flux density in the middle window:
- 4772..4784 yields -0.024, 109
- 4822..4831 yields 0.481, 72.3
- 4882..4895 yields -0.037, 124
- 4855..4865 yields 0.044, 112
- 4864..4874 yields 0.093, 108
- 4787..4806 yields 0.126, 97.2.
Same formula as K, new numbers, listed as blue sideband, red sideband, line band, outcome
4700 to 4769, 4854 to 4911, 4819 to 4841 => 5.1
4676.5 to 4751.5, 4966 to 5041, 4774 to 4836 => 9.1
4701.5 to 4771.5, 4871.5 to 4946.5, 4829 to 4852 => 1.4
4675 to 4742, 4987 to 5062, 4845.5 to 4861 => 0.3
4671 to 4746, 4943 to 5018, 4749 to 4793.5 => 0.9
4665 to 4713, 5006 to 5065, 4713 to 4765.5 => 0.8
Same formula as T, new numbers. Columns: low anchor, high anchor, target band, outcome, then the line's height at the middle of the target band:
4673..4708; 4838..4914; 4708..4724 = 0.0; 100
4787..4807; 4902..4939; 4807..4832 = 4.1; 99.5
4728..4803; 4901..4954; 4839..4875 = -1.6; 109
